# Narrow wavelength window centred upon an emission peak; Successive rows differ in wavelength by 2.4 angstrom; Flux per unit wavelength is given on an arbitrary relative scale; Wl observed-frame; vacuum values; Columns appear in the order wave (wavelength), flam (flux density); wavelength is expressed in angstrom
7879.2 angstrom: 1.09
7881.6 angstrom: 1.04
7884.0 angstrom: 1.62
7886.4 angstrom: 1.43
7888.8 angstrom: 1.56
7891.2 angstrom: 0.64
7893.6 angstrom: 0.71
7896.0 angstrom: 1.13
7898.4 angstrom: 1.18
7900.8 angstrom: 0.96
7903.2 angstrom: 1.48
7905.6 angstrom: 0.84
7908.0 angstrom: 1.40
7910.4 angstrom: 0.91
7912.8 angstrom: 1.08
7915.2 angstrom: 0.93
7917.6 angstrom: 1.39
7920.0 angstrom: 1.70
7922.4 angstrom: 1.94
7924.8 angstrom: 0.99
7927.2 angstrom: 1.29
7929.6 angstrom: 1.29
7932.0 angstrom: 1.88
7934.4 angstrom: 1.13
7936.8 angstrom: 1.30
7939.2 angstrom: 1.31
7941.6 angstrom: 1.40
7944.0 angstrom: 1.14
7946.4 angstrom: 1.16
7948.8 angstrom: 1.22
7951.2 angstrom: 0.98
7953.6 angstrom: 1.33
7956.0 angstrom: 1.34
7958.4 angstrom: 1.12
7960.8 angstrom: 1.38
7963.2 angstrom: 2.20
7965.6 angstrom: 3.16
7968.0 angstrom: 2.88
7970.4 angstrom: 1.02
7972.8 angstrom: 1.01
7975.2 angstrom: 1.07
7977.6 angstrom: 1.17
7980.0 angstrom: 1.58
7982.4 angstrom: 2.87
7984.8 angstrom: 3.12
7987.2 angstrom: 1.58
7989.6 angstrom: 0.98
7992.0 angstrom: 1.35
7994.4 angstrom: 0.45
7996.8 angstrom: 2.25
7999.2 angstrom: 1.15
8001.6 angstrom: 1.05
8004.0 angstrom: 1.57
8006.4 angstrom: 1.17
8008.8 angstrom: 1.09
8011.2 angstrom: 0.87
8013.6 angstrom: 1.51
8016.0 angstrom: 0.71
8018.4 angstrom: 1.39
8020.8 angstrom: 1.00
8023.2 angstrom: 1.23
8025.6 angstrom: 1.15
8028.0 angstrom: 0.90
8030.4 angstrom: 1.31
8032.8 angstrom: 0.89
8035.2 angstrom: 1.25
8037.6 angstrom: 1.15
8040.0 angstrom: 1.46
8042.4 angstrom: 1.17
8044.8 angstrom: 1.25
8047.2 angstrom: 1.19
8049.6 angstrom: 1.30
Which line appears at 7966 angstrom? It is [S II]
